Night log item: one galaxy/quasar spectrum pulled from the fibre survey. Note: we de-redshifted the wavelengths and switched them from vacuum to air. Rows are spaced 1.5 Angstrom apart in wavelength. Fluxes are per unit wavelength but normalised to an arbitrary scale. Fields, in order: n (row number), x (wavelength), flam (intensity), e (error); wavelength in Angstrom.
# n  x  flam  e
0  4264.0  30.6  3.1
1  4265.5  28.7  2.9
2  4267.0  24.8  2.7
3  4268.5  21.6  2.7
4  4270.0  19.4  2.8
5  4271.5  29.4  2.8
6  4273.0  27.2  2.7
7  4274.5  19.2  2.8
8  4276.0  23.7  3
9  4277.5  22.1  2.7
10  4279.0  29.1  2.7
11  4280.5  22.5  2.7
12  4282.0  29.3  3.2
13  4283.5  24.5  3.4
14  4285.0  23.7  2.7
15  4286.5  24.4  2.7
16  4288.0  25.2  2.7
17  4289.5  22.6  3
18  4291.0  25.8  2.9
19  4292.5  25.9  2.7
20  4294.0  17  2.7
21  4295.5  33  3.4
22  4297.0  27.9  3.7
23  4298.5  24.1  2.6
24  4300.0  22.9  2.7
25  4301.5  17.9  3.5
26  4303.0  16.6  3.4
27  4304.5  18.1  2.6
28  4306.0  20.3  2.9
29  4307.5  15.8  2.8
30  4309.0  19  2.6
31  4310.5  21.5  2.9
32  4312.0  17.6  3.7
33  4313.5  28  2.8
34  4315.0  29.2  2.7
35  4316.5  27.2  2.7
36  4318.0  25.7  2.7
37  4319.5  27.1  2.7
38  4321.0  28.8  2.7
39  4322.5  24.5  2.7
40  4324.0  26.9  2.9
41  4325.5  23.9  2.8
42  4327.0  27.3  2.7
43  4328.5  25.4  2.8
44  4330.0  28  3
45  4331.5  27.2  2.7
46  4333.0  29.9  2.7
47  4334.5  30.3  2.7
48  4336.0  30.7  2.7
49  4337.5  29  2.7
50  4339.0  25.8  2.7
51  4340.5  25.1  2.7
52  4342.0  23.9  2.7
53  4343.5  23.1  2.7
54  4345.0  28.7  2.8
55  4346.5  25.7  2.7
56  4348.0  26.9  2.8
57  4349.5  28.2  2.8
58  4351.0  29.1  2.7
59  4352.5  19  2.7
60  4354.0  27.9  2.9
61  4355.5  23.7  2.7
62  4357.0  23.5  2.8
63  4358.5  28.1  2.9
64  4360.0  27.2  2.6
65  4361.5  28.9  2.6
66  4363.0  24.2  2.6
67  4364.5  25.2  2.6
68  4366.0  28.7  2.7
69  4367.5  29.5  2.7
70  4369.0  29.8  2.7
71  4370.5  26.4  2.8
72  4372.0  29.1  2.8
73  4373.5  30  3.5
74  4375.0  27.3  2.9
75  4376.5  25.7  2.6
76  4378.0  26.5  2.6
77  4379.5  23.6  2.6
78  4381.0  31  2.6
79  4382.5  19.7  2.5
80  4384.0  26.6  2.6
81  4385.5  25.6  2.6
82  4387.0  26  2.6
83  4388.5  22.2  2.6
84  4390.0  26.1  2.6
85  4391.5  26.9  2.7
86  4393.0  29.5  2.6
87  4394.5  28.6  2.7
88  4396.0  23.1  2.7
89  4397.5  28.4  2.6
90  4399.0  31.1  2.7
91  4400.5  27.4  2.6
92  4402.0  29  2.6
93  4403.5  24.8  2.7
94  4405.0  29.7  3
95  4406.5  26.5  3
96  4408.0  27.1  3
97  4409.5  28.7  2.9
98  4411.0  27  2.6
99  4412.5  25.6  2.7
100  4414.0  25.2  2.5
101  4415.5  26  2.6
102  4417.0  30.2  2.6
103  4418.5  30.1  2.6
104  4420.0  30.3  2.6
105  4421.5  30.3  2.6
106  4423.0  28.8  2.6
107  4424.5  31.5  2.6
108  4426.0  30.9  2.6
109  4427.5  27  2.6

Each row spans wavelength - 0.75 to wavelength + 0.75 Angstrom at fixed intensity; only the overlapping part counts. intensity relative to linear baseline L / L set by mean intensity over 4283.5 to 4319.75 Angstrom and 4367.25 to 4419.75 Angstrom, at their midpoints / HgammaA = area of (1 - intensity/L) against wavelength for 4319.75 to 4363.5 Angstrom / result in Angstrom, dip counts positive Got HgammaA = -3.0 Angstrom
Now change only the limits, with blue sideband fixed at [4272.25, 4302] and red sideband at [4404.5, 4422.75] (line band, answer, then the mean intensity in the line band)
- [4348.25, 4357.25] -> 0.31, 25.4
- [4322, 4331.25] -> -0.19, 26.1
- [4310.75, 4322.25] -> -0.30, 25.9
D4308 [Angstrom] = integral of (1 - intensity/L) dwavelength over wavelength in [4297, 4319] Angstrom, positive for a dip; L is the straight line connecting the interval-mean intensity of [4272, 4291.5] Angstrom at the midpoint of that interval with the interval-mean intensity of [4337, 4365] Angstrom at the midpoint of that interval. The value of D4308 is 2.8 Angstrom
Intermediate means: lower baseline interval 24.6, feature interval 22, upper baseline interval 25.9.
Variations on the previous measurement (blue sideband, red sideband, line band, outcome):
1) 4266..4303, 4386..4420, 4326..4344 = -1.2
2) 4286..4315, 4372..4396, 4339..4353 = -0.6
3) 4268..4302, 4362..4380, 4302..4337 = 1.1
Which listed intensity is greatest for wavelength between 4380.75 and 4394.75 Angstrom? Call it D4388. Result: 31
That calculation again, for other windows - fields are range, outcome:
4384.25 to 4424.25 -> 31.1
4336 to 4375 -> 30.7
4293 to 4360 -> 33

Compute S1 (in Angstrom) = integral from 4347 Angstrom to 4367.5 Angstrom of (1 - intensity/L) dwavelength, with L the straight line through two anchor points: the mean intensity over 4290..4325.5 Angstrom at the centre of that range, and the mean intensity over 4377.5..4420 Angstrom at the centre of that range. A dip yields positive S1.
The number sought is -0.8 Angstrom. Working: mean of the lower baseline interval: 23.5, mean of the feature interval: 26.3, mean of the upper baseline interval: 26.9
